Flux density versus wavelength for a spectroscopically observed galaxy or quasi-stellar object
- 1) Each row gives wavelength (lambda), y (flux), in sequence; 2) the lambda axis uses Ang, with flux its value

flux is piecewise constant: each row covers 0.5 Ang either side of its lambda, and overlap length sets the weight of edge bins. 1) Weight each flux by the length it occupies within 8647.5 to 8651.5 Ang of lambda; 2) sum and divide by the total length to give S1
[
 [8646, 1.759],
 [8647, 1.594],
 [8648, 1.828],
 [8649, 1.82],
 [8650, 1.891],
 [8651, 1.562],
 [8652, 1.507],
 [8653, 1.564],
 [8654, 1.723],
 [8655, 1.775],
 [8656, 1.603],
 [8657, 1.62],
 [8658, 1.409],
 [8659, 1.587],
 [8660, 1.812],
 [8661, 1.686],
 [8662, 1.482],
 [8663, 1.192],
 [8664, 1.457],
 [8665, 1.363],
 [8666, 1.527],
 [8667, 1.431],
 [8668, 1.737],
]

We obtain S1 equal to 1.78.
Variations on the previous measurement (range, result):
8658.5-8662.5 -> 1.64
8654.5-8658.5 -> 1.6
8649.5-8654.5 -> 1.65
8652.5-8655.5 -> 1.69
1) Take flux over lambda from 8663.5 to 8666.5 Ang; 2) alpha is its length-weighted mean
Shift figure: 1.45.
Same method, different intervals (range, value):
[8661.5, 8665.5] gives 1.37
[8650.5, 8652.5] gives 1.53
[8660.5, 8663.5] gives 1.45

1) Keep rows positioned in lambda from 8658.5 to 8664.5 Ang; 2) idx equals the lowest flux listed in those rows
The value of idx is 1.192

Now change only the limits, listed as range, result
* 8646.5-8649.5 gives 1.594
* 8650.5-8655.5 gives 1.507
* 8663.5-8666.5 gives 1.363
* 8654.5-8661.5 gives 1.409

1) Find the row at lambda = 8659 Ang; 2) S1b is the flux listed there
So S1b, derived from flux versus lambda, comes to 1.587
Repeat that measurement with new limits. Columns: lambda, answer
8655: 1.775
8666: 1.527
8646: 1.759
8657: 1.62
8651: 1.562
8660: 1.812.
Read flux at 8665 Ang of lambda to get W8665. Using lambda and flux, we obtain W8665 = 1.363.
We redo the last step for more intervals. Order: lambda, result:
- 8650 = 1.891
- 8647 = 1.594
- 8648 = 1.828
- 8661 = 1.686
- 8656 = 1.603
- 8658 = 1.409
